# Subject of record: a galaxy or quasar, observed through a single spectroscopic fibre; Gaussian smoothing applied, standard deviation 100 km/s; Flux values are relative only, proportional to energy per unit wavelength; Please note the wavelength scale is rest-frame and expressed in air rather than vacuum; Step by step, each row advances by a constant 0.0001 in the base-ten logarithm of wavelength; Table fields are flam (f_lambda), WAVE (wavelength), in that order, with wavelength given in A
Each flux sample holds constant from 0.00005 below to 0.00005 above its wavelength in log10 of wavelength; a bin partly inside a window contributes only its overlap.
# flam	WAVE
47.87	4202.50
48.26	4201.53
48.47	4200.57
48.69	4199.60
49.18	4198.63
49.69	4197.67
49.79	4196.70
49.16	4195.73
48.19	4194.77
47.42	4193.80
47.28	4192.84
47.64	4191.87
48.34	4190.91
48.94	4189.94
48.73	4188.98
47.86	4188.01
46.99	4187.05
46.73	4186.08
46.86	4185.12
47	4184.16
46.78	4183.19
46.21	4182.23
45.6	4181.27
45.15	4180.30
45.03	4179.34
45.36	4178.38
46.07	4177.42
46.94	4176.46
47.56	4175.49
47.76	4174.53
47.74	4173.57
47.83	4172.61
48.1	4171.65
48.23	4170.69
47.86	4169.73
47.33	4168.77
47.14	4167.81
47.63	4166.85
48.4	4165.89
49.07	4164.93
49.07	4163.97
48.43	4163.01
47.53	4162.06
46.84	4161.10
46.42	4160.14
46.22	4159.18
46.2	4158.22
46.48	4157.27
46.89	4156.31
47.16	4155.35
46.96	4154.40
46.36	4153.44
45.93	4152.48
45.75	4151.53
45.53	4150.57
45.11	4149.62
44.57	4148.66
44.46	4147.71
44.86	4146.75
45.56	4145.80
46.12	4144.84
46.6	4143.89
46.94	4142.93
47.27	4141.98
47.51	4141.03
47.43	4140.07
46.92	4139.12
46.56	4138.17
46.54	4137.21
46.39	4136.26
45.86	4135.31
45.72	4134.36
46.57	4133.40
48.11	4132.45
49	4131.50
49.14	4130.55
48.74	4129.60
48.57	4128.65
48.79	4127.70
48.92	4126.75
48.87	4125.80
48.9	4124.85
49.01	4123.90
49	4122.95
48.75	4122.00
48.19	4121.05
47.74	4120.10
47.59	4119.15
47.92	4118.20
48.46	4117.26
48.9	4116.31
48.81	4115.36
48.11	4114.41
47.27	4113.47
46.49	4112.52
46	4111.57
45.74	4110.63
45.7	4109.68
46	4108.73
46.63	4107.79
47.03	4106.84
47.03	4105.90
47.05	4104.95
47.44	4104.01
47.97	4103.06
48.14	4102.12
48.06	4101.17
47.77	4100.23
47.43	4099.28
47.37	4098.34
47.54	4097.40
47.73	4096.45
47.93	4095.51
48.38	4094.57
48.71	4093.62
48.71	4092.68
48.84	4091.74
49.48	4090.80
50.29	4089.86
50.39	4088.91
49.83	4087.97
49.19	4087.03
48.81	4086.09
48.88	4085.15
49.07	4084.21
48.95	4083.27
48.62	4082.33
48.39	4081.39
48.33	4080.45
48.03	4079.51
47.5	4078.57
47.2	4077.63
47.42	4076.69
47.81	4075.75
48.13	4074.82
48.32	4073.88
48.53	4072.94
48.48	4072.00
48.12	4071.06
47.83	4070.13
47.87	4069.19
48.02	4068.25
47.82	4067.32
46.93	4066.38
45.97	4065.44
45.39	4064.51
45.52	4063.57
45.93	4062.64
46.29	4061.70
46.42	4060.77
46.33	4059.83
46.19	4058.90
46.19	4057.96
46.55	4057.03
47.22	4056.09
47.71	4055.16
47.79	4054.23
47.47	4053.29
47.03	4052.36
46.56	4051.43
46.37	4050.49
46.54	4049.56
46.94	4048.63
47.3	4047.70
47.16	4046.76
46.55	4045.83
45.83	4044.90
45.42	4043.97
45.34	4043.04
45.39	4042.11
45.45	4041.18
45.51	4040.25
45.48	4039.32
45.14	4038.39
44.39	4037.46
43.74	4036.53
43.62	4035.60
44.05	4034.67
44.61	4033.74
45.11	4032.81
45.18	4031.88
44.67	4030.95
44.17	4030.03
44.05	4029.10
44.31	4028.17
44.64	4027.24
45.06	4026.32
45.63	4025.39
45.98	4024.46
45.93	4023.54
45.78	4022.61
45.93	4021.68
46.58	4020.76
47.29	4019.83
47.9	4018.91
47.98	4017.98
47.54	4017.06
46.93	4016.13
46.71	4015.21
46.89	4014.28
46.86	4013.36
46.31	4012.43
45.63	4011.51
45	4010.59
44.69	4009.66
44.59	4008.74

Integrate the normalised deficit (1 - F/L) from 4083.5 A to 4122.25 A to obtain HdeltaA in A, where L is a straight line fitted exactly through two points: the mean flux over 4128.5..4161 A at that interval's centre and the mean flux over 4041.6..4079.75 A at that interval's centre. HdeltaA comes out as -1.0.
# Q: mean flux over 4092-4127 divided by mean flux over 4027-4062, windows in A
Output 1.0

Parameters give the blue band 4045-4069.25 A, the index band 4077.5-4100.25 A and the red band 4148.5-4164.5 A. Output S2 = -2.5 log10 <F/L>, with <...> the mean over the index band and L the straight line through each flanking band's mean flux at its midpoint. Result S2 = -0.04 mag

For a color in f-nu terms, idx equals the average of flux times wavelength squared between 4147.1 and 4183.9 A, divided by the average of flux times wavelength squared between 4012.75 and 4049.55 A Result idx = 1.09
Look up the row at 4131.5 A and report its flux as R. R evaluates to 49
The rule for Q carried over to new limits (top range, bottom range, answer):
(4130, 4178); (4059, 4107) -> 0.98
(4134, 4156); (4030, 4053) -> 1.01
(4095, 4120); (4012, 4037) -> 1.04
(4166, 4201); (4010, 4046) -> 1.04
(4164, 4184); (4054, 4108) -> 0.99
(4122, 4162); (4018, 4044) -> 1.04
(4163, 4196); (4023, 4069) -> 1.03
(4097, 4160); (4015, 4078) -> 1.02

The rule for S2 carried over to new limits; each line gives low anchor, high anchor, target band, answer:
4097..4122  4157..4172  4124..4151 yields 0.01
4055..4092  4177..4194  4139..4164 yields 0.02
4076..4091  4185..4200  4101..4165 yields 0.03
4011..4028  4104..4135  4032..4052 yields 0.03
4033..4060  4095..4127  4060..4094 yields -0.03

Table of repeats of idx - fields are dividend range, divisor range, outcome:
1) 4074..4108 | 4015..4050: 1.09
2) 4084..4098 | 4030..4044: 1.12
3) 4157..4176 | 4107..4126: 1.02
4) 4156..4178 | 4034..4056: 1.10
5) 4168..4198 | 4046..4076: 1.07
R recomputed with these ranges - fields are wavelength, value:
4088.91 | 50.39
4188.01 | 47.86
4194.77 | 48.19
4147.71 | 44.46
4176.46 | 46.94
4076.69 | 47.42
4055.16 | 47.71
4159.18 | 46.22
